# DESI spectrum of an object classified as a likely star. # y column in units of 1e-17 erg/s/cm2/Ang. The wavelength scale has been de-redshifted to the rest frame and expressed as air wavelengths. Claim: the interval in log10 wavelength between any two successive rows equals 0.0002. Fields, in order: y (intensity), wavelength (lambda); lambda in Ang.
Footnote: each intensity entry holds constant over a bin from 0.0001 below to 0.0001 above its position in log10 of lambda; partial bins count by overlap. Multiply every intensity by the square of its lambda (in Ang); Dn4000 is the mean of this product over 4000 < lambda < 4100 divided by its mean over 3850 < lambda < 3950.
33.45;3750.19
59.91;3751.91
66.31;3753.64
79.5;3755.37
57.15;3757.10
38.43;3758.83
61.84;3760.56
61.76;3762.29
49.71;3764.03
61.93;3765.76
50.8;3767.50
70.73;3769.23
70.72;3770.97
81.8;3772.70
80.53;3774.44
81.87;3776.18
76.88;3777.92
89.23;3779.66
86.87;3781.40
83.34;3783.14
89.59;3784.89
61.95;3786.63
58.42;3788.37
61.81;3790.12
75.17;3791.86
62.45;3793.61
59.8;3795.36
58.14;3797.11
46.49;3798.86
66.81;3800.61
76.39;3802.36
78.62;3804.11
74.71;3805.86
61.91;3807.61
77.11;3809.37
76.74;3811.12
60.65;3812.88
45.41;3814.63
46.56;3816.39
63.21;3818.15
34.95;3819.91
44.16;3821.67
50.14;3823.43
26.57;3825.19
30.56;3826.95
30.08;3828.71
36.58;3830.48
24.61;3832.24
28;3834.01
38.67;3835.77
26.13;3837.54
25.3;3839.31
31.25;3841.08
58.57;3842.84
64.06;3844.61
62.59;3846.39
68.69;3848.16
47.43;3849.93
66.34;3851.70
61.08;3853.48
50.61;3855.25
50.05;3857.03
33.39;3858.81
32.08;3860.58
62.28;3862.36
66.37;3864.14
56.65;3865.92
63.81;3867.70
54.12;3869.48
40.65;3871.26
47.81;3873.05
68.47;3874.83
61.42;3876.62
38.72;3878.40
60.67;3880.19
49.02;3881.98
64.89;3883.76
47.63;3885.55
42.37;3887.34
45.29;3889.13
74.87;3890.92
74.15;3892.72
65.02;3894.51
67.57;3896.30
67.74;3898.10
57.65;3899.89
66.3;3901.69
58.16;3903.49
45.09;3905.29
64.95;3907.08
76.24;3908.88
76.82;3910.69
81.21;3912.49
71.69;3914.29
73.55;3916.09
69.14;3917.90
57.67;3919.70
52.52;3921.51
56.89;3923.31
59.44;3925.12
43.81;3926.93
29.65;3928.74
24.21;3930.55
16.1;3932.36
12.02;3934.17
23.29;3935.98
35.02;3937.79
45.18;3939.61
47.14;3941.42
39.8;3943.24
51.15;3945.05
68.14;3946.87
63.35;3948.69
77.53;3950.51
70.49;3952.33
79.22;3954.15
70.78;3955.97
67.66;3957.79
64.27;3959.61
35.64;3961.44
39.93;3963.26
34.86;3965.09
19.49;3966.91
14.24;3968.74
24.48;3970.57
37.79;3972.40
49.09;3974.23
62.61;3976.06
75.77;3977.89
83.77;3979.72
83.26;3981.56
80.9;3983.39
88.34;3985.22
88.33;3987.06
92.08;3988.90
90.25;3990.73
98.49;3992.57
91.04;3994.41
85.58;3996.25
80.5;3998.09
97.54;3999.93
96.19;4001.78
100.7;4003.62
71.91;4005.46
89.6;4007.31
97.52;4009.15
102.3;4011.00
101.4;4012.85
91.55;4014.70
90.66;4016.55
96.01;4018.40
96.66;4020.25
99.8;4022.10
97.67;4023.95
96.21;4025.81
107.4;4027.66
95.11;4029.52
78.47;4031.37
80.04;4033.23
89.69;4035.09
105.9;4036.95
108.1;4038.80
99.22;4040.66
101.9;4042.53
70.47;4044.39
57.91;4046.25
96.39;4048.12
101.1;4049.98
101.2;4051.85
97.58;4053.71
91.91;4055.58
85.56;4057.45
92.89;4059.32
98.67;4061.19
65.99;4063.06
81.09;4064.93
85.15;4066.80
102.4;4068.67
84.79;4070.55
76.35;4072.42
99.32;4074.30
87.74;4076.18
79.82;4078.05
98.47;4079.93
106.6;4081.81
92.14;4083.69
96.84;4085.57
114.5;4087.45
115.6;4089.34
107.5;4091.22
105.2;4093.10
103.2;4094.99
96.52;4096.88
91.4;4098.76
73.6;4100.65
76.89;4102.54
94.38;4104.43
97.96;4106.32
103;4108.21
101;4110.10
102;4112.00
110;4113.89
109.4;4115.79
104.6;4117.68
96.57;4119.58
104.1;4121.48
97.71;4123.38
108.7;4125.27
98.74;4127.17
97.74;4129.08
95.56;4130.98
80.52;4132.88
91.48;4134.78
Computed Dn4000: 1.87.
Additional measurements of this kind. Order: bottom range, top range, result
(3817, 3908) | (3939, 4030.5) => 1.56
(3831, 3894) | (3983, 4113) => 2.00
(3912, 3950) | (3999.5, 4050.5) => 2.02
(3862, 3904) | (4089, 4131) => 1.91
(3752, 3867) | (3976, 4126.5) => 1.84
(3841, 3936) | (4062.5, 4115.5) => 1.90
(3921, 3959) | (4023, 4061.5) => 1.98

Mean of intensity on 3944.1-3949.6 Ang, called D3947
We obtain 60.7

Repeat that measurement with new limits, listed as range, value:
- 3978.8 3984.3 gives 82.6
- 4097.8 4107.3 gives 87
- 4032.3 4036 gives 84.8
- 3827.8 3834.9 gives 29.8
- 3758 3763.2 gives 54.1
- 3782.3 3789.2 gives 73.4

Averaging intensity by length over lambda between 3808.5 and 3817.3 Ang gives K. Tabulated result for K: 61.3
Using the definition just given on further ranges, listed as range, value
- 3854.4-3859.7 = 44.6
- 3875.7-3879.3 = 50.1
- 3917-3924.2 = 59.1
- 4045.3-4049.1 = 77.5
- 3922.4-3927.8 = 53.5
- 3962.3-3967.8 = 31.6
